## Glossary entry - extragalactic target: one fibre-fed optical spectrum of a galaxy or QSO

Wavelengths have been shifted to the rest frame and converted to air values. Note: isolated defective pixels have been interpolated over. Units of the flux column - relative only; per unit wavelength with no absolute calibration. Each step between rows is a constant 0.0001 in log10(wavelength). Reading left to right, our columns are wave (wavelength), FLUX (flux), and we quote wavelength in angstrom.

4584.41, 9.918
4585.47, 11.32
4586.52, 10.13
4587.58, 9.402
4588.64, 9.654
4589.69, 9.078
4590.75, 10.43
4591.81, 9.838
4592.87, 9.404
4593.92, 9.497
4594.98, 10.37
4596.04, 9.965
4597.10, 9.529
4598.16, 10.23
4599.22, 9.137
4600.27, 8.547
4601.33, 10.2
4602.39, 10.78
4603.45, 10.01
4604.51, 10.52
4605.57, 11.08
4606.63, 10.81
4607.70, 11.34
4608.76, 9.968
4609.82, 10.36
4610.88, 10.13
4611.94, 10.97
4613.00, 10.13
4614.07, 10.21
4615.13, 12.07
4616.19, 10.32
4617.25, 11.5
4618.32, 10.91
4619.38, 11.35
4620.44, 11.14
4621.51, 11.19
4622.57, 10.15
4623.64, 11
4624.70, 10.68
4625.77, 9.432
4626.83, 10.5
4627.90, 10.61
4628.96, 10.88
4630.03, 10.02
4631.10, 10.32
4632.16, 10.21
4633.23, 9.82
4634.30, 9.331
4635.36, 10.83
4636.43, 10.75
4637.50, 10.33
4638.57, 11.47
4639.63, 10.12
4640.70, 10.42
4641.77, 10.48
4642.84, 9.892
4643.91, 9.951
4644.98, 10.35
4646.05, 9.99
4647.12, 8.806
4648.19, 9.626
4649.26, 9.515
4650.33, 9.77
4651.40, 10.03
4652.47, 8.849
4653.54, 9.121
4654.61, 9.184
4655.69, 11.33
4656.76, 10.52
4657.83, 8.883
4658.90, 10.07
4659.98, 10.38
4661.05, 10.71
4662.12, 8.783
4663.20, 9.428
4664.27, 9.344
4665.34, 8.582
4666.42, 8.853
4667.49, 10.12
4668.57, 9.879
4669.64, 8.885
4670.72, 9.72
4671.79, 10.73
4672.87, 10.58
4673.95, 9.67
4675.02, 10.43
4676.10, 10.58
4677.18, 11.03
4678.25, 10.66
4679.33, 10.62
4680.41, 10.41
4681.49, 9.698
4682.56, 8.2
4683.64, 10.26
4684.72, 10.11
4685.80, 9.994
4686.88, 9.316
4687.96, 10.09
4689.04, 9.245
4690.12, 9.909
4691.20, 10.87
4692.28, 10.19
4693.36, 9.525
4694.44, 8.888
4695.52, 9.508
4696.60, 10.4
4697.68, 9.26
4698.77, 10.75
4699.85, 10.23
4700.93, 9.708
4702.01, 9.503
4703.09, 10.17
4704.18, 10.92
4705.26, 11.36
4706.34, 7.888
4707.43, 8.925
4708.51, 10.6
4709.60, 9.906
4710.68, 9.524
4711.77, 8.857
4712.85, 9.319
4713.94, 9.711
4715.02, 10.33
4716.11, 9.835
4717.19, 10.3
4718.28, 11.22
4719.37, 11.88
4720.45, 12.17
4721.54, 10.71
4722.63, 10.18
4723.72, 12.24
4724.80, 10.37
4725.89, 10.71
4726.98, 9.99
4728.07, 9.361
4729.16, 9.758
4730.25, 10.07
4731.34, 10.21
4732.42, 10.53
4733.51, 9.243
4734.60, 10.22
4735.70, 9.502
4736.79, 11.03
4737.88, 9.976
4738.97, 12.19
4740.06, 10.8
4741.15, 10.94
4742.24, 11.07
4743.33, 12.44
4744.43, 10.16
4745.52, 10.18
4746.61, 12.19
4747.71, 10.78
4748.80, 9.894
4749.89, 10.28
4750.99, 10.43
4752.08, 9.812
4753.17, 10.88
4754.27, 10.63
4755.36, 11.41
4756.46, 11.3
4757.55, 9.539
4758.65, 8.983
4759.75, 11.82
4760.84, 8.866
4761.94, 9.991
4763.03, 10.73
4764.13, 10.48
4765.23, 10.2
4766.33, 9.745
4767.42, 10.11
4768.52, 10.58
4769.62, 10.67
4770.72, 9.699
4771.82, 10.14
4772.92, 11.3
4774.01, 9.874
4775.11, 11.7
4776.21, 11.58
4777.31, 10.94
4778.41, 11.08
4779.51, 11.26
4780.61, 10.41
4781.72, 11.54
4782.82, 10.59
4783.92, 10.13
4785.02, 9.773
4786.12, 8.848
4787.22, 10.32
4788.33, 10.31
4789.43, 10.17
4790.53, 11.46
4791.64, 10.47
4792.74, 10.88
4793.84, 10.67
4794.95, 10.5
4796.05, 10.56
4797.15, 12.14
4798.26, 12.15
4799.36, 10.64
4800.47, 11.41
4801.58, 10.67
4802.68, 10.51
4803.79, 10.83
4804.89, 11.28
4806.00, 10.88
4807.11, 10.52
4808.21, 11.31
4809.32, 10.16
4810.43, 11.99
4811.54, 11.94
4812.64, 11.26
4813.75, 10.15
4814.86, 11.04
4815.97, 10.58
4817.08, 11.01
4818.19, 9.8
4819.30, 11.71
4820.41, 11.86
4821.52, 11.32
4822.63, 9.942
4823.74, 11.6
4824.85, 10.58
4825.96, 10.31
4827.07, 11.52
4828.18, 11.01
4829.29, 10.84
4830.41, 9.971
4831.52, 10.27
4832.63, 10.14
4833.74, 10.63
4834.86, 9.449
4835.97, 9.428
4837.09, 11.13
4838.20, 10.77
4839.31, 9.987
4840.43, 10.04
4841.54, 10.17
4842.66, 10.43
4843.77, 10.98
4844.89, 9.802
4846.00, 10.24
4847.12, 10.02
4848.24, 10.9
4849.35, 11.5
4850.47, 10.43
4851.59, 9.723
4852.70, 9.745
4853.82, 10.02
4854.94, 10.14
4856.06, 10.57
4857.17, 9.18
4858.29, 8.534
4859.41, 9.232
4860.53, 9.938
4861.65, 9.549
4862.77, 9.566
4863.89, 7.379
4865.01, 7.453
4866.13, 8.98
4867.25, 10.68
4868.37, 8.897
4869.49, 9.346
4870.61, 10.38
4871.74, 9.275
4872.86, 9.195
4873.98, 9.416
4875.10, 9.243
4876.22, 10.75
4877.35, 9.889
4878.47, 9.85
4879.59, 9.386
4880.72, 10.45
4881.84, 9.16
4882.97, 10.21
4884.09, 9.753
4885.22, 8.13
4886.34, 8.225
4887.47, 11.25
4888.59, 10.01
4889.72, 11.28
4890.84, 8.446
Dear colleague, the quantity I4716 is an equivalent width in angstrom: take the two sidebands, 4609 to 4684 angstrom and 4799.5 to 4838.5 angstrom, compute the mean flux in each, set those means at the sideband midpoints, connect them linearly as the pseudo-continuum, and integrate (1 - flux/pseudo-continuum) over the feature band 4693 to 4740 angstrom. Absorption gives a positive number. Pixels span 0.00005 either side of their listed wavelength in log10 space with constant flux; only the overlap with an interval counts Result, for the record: 1.1 angstrom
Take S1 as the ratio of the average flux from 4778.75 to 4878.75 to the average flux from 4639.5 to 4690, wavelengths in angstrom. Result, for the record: 1.1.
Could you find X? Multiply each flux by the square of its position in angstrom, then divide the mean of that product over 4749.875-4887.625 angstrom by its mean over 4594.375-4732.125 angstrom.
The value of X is 1.09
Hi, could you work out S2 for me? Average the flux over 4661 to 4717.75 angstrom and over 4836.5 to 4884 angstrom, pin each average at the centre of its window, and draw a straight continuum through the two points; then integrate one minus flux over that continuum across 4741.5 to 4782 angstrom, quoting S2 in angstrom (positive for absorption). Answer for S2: -3.2 angstrom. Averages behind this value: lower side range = 9.85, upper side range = 9.82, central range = 10.6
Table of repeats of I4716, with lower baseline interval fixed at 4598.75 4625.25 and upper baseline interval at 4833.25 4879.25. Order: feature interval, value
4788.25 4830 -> -4.1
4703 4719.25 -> 0.5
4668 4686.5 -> 0.5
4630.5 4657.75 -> 1.2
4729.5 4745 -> -0.6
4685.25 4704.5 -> 0.8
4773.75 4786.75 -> -0.8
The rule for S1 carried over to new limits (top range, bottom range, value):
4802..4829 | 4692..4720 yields 1.10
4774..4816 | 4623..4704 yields 1.09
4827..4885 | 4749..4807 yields 0.93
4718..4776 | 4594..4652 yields 1.02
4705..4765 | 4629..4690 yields 1.05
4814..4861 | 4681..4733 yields 1.03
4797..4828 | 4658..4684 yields 1.12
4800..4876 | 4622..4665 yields 1.02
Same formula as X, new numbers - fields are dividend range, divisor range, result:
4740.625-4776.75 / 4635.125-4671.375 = 1.12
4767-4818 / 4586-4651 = 1.13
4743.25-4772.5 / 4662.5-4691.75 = 1.09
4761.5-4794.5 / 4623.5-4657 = 1.10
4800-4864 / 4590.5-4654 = 1.11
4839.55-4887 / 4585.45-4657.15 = 1.05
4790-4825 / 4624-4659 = 1.17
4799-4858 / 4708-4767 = 1.05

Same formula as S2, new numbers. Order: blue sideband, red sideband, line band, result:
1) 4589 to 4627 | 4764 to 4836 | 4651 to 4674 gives 1.64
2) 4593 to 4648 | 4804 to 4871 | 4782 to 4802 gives -0.67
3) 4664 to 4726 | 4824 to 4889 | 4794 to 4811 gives -1.84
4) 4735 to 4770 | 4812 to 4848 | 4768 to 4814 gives -1.05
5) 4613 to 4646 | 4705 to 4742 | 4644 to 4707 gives 3.37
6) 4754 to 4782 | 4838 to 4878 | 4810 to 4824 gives -1.30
